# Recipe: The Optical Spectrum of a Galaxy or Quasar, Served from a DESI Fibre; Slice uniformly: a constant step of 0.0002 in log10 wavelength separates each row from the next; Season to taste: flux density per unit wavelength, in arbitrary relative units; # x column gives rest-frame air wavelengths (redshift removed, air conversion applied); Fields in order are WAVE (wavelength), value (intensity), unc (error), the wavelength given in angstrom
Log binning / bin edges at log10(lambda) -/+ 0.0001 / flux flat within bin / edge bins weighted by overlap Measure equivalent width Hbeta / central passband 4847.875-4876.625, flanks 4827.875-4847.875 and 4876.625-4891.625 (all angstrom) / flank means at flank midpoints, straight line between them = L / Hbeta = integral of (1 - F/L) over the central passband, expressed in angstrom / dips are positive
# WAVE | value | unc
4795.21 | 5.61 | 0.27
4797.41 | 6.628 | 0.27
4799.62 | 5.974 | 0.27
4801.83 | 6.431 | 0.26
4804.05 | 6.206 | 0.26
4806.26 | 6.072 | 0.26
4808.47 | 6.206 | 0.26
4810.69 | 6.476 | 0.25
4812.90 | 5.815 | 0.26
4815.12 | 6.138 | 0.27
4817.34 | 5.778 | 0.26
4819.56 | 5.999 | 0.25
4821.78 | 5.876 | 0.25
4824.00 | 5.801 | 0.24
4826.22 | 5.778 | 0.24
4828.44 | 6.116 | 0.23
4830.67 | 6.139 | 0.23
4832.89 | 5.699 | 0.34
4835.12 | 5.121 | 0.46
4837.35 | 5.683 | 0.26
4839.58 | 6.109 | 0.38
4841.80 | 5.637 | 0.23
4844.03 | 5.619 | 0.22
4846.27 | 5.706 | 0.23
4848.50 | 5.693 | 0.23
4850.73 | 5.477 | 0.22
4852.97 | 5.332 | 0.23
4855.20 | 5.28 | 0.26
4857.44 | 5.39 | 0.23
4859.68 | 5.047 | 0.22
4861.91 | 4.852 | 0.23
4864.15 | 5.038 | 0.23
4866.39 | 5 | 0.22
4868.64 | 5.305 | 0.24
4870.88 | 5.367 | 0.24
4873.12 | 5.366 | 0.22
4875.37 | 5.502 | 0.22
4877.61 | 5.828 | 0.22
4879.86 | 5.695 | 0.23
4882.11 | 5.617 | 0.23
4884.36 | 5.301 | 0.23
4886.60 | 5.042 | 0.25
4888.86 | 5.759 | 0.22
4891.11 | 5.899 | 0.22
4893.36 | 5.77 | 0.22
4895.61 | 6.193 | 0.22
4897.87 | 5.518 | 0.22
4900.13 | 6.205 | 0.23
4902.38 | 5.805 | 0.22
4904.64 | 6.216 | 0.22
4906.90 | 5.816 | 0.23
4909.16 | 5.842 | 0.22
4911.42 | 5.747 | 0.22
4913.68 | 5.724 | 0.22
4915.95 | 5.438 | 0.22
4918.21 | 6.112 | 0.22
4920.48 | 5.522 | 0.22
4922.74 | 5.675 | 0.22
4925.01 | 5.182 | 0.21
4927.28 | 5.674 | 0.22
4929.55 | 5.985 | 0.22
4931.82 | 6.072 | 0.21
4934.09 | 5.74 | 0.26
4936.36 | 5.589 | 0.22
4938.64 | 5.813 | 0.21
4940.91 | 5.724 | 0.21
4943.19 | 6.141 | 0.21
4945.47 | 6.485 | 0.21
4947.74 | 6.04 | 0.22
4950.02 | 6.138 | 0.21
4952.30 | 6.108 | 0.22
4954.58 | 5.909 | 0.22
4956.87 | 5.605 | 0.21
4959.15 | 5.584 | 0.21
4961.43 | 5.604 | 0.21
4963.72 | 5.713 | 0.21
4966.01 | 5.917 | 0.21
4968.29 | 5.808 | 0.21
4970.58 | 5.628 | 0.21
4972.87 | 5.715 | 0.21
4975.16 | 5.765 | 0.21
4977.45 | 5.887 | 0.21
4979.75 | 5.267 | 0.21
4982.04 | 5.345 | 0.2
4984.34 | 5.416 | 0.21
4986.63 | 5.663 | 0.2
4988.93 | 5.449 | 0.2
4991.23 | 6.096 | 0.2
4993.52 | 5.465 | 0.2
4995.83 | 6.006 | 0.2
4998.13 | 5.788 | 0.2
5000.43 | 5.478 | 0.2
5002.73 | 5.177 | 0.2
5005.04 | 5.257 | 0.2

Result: 1.9 angstrom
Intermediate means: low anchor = 5.75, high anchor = 5.58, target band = 5.28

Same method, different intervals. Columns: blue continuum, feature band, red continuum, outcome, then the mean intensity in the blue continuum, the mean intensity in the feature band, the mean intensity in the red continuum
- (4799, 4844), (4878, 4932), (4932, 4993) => 0.99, 5.94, 5.74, 5.78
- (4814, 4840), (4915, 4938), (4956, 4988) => -0.01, 5.84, 5.7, 5.64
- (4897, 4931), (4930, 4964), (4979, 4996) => -1.26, 5.77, 5.89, 5.57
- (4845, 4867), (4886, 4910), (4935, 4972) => -1.32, 5.29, 5.84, 5.86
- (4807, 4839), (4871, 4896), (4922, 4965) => 1.11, 5.91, 5.61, 5.83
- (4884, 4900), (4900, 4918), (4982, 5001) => -0.50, 5.69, 5.84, 5.66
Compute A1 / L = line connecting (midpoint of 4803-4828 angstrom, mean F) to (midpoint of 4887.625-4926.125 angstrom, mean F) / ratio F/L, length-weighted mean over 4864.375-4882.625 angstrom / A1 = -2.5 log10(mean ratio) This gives 0.08 mag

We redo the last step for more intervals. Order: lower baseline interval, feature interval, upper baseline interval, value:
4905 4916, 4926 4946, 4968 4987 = -0.034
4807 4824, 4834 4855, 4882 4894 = 0.048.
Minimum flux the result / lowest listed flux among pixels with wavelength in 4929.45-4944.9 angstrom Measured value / 5.589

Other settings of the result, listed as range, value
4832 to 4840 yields 5.121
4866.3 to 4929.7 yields 5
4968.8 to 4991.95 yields 5.267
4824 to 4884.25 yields 4.852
